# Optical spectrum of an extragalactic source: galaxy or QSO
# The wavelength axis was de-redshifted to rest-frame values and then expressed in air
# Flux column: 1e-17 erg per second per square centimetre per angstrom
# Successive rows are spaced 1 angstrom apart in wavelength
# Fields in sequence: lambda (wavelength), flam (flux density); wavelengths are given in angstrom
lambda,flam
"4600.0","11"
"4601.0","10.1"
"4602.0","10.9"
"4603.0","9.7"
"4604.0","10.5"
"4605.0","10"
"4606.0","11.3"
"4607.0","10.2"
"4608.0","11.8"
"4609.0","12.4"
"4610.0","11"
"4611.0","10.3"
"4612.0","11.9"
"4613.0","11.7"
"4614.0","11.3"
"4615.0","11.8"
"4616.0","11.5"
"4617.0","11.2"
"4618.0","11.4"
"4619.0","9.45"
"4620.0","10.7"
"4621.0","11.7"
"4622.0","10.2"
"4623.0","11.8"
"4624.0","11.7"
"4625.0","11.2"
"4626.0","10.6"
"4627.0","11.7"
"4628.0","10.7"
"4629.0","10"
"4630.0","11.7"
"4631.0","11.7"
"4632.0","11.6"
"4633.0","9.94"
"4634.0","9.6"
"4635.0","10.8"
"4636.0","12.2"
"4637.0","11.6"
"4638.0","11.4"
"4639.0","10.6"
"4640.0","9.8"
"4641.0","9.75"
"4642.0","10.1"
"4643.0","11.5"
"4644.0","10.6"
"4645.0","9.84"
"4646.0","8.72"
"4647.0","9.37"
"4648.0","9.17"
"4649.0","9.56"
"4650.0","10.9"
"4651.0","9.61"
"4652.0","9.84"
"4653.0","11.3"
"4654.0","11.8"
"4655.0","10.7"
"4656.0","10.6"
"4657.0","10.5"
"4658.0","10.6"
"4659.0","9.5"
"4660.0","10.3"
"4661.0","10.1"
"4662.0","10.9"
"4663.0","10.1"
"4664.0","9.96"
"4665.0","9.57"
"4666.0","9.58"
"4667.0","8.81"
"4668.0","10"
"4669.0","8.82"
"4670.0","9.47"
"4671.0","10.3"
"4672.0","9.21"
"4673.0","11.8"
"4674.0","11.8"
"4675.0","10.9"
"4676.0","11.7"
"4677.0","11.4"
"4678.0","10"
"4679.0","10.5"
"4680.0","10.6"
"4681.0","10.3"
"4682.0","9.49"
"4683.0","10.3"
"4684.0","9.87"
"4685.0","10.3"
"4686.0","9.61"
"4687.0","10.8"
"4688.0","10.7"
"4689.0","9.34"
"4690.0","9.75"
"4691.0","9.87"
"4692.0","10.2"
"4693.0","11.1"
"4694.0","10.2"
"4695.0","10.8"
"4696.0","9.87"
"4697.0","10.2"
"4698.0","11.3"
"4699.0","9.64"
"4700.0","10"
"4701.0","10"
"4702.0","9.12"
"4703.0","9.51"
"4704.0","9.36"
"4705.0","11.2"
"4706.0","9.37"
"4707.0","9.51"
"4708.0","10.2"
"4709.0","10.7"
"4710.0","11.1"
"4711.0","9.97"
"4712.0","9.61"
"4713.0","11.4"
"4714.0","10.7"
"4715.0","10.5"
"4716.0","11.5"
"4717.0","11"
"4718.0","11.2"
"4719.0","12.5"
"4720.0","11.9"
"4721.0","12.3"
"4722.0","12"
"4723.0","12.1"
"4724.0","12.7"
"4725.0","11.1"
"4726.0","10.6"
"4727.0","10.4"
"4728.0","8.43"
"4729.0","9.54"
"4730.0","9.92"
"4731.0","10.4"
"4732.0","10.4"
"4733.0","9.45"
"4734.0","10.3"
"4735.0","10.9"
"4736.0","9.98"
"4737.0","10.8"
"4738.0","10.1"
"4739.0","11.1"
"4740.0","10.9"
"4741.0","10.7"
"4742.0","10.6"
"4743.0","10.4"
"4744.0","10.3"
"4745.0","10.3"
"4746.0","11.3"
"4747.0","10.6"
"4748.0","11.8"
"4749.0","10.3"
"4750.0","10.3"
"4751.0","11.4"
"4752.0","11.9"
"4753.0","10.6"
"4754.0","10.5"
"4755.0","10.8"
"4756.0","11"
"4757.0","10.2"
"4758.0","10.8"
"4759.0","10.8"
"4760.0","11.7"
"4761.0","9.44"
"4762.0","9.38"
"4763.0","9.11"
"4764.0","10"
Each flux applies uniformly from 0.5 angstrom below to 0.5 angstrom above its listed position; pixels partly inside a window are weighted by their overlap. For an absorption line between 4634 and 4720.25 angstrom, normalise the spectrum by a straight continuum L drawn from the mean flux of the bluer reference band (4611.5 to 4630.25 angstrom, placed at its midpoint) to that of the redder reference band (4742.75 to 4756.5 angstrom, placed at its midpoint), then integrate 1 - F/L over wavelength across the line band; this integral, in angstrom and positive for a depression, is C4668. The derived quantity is 5.3 angstrom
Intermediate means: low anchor 11.2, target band 10.3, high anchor 10.8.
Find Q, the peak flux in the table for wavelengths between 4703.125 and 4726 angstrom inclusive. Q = 12.7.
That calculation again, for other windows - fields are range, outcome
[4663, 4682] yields 11.8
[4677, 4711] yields 11.4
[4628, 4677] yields 12.2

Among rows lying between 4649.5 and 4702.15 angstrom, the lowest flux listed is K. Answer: 8.81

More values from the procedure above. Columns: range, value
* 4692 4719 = 9.12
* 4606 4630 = 9.45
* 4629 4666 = 8.72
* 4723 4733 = 8.43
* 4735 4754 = 9.98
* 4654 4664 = 9.5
